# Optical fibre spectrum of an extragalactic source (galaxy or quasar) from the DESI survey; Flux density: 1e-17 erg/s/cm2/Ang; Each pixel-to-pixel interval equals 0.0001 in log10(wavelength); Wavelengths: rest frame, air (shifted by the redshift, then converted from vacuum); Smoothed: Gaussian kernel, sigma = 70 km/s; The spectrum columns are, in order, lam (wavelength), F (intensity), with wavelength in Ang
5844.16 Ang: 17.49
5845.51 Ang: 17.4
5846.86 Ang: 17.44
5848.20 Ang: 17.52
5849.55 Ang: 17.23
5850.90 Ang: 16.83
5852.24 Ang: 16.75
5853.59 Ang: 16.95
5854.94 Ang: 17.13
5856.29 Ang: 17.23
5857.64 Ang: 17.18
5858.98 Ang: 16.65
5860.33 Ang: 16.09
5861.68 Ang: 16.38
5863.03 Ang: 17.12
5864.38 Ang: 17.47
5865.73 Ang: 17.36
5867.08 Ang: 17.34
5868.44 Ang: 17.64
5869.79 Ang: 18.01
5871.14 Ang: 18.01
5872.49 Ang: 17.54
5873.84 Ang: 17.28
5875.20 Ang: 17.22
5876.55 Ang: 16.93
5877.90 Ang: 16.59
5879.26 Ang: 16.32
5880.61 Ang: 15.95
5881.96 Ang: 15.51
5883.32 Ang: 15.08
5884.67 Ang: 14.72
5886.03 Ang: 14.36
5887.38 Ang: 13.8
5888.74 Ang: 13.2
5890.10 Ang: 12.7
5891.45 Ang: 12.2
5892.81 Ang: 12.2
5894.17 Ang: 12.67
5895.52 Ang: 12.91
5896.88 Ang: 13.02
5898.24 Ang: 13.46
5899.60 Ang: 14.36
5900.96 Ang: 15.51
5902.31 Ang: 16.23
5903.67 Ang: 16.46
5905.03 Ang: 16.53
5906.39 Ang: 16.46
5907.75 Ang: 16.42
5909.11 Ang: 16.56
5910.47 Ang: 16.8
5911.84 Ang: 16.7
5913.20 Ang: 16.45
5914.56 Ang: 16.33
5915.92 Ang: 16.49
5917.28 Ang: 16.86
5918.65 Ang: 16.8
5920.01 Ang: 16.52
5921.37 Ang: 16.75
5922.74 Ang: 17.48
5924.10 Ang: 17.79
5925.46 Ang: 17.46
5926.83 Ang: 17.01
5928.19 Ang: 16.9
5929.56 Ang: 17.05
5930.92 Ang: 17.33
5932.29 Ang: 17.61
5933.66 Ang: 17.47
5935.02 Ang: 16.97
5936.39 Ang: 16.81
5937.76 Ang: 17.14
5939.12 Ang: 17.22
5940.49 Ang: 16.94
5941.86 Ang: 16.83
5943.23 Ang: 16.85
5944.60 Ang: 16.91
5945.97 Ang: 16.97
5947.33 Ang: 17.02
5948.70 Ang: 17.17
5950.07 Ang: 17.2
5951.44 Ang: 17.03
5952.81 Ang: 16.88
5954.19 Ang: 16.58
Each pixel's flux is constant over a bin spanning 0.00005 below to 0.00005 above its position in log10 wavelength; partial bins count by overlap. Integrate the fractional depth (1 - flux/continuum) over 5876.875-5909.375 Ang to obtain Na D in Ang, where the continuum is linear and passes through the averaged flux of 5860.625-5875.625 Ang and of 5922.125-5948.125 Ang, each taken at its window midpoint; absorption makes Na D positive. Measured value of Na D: 4.8 Ang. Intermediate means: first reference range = 17.4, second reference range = 17.1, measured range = 14.7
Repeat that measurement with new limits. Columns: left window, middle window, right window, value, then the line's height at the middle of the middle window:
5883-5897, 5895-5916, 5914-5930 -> -0.8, 15.1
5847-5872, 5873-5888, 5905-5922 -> 1.0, 16.9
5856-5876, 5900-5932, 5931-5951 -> 0.8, 17.1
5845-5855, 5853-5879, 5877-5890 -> -1.7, 16.1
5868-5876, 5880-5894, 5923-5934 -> 2.9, 17.5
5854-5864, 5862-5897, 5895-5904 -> 0.4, 15.7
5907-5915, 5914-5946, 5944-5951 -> -0.4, 16.8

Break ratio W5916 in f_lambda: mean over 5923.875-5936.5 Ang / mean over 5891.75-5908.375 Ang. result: 1.2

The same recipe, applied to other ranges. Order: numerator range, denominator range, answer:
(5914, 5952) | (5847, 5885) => 1.01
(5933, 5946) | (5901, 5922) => 1.03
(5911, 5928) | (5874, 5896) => 1.16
